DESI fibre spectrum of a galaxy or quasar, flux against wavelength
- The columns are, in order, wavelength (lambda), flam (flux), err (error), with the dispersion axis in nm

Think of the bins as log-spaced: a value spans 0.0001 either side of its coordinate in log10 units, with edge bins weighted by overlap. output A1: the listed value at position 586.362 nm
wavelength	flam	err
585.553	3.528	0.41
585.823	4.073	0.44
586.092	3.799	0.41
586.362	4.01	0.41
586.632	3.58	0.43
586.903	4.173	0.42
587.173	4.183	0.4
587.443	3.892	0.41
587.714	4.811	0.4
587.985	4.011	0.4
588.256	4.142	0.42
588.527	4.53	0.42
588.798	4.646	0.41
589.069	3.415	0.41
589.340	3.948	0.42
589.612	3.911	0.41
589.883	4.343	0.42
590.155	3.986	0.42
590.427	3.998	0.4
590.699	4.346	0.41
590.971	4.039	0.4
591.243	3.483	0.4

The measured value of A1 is 4.01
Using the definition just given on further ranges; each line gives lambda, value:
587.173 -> 4.183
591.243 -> 3.483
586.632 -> 3.58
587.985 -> 4.011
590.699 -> 4.346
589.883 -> 4.343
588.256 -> 4.142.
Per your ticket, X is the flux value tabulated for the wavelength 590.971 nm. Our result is 4.039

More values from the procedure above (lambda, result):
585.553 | 3.528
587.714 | 4.811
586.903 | 4.173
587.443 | 3.892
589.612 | 3.911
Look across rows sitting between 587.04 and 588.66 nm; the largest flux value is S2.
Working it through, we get 4.811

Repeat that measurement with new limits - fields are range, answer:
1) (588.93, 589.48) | 3.948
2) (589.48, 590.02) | 4.343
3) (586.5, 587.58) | 4.183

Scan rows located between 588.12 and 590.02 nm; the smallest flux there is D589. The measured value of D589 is 3.415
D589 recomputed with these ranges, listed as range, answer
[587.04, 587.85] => 3.892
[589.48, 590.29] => 3.911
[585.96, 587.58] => 3.58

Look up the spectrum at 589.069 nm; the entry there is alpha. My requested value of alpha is 3.415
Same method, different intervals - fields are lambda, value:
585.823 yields 4.073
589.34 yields 3.948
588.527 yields 4.53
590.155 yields 3.986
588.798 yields 4.646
